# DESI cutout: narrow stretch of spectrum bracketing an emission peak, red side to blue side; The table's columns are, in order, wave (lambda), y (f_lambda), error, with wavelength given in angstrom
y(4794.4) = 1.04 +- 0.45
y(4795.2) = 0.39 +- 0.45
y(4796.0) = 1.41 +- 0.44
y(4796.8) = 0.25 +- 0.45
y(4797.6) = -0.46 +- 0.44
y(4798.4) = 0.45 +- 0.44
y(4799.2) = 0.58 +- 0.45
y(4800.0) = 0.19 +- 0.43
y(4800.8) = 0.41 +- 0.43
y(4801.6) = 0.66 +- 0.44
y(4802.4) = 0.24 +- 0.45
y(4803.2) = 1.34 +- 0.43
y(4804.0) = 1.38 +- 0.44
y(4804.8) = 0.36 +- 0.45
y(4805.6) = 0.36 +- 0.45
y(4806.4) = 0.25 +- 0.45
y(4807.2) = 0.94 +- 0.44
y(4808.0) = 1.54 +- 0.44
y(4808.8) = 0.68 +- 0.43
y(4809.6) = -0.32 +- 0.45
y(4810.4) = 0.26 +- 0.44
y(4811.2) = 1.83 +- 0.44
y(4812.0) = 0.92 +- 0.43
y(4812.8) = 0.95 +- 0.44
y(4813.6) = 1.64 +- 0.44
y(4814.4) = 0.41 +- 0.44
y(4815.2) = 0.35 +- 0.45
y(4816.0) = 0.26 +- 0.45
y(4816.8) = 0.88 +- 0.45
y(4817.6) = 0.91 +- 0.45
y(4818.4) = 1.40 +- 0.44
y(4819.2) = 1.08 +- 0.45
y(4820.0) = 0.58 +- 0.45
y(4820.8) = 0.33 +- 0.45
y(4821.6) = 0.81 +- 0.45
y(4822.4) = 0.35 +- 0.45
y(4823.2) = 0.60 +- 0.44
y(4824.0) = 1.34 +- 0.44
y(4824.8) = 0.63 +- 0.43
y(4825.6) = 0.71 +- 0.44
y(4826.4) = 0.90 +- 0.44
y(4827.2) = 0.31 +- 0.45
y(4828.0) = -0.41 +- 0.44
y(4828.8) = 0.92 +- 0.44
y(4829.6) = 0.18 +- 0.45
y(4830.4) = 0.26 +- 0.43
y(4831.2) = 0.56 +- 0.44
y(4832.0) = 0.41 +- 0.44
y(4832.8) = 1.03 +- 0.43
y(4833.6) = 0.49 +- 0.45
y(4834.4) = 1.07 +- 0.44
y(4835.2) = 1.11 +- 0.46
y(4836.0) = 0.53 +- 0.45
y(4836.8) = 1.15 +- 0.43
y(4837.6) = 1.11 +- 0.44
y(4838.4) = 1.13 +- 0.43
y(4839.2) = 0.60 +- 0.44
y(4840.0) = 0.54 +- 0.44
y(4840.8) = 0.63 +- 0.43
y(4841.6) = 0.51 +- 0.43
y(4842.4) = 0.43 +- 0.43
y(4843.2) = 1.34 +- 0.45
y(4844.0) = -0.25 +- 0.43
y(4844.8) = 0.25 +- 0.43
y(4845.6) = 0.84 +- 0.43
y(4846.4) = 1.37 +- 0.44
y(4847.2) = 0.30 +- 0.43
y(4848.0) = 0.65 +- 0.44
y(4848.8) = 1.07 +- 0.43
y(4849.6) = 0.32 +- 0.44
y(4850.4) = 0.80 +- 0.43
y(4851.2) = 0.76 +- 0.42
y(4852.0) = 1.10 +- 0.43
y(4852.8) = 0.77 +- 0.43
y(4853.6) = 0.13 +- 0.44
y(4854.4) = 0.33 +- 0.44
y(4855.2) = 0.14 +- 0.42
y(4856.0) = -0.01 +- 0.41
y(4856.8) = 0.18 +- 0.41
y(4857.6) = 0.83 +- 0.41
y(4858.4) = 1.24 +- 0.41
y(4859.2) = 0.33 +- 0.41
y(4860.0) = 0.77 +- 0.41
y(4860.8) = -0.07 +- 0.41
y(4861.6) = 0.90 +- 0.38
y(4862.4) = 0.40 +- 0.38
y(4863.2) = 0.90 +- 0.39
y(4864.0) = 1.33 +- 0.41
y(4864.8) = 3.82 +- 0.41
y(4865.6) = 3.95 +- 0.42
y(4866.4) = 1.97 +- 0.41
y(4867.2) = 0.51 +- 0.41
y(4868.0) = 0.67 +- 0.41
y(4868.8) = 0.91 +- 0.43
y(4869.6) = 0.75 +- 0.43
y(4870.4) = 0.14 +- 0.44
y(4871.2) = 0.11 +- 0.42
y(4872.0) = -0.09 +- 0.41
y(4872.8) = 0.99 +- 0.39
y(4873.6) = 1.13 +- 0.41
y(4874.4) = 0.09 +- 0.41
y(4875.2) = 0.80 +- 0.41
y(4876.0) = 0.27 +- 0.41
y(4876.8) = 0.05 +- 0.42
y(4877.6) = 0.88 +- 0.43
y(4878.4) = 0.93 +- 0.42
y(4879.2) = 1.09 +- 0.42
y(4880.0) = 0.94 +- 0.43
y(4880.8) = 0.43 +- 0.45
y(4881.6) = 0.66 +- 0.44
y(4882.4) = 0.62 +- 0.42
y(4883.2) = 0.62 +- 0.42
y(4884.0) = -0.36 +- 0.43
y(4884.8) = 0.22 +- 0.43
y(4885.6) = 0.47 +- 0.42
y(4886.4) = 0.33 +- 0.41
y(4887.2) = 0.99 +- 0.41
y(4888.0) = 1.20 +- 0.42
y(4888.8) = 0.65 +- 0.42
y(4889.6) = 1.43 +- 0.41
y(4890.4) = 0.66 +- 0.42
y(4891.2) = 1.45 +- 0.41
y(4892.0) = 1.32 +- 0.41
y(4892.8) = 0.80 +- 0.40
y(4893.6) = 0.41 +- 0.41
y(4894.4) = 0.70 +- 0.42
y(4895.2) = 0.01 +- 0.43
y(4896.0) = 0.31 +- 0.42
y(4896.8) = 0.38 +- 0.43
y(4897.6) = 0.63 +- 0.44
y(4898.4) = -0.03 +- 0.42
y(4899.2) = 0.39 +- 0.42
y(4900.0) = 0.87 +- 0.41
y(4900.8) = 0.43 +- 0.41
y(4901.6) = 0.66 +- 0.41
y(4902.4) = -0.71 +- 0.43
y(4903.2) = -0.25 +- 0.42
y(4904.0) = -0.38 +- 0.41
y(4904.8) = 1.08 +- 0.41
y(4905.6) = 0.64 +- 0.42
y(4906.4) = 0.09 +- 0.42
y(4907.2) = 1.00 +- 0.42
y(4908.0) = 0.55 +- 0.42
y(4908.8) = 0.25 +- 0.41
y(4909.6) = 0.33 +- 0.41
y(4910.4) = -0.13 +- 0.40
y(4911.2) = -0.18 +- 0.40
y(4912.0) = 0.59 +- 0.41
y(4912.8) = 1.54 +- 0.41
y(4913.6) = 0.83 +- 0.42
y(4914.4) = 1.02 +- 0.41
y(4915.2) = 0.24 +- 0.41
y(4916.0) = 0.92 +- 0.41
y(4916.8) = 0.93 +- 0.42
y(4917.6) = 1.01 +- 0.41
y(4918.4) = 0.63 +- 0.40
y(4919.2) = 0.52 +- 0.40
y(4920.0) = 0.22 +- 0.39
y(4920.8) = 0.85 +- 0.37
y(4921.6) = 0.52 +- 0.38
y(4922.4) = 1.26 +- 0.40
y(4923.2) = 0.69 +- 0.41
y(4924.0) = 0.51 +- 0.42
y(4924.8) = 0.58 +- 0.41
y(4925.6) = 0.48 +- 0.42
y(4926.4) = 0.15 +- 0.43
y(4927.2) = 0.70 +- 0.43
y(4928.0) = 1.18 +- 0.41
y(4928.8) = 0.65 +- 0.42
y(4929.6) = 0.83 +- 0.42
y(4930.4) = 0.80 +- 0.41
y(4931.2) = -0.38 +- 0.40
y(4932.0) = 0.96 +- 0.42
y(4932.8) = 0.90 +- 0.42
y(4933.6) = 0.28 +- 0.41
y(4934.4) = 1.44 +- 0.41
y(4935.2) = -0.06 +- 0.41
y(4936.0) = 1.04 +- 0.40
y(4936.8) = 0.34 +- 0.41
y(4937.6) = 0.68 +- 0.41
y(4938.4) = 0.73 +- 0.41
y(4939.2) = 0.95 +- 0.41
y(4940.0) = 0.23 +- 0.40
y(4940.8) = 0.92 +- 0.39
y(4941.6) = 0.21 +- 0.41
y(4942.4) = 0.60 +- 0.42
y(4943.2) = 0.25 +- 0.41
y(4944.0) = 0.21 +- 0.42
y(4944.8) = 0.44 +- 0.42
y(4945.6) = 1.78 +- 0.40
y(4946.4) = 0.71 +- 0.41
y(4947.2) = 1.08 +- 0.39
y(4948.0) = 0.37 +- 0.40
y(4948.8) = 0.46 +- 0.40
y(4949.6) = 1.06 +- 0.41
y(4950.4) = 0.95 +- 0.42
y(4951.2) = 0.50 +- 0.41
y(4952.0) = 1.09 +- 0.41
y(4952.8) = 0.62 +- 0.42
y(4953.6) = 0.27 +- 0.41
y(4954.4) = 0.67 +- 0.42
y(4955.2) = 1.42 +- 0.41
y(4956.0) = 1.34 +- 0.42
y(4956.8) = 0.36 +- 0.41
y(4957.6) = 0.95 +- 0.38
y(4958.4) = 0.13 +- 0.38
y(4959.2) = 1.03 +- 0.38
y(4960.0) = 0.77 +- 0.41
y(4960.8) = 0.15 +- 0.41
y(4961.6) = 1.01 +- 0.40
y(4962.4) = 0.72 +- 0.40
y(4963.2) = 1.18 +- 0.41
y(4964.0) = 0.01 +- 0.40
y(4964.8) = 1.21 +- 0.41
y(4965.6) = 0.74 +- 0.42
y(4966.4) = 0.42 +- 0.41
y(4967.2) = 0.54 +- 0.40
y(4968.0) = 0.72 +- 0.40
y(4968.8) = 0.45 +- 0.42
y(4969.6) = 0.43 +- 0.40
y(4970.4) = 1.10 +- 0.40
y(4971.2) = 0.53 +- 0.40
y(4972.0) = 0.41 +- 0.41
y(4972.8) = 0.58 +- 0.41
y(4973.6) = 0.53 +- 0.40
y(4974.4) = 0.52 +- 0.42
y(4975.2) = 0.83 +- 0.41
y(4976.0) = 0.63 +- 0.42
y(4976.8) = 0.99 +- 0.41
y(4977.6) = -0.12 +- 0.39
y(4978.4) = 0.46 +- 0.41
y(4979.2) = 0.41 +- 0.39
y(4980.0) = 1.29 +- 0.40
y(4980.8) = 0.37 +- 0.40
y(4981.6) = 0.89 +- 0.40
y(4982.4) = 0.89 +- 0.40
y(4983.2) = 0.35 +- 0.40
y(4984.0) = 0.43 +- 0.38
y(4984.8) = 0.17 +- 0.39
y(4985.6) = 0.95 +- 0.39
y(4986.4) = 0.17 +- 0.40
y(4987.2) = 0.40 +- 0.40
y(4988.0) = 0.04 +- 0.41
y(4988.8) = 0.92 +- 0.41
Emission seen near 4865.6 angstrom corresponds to H-gamma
